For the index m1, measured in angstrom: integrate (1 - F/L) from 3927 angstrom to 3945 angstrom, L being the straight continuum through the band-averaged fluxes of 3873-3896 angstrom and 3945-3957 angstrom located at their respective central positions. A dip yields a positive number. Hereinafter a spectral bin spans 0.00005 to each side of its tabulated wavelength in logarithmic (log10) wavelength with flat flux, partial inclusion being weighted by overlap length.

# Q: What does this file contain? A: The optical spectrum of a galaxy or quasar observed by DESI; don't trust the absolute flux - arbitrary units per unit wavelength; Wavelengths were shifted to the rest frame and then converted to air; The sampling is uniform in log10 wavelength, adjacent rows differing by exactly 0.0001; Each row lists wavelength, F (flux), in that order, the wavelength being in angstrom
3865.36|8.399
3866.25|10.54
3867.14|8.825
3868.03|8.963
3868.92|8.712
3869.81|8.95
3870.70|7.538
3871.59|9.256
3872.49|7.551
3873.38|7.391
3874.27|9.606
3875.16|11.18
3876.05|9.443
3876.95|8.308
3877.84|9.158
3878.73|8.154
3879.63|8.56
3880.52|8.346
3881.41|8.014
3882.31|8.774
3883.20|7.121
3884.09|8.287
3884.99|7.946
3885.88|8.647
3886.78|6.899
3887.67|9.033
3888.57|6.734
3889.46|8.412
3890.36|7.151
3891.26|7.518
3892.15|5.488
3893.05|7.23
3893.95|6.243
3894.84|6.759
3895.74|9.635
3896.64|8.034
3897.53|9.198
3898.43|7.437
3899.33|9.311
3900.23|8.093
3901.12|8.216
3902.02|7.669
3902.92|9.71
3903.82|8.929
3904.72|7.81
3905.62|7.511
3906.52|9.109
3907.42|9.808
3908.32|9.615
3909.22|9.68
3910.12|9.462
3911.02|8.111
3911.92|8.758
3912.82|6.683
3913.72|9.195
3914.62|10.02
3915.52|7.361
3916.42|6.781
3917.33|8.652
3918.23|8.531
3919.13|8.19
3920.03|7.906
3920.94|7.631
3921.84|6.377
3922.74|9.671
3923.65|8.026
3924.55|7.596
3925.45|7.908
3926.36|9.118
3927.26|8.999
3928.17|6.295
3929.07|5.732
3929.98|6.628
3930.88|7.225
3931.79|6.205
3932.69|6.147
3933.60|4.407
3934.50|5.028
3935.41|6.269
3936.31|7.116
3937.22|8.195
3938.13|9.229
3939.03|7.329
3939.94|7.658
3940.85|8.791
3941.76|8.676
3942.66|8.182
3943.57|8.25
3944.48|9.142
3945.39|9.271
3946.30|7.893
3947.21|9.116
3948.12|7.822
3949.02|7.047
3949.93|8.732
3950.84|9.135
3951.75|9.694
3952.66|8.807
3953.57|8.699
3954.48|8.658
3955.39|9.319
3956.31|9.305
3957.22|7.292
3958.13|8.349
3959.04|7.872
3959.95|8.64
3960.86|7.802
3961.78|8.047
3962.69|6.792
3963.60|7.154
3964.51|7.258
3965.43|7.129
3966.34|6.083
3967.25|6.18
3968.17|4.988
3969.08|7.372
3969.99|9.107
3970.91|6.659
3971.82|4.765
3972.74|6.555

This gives 2.7 angstrom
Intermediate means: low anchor 8.07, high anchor 8.7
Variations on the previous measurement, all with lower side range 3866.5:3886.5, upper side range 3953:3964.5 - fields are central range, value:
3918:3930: 0.78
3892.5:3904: 0.42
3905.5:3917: -0.36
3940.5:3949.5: -0.23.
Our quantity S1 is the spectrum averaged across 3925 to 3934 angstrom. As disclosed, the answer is 6.88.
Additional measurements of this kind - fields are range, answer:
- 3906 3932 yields 8.13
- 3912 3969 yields 7.78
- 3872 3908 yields 8.21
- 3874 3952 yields 8.07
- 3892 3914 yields 8.34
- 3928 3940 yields 6.66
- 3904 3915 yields 8.81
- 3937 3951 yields 8.39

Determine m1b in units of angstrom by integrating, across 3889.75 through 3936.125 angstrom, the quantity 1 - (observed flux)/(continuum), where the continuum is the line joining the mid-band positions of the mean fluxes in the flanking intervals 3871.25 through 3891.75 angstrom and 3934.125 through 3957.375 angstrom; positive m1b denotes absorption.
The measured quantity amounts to 2.65 angstrom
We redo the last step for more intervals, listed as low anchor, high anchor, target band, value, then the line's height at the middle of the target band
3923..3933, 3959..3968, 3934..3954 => -2.5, 7.26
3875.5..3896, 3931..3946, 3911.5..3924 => -0.8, 7.65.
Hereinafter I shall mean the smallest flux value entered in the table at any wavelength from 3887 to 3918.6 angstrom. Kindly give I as 5.488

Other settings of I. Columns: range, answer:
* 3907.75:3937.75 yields 4.407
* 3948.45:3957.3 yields 7.047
